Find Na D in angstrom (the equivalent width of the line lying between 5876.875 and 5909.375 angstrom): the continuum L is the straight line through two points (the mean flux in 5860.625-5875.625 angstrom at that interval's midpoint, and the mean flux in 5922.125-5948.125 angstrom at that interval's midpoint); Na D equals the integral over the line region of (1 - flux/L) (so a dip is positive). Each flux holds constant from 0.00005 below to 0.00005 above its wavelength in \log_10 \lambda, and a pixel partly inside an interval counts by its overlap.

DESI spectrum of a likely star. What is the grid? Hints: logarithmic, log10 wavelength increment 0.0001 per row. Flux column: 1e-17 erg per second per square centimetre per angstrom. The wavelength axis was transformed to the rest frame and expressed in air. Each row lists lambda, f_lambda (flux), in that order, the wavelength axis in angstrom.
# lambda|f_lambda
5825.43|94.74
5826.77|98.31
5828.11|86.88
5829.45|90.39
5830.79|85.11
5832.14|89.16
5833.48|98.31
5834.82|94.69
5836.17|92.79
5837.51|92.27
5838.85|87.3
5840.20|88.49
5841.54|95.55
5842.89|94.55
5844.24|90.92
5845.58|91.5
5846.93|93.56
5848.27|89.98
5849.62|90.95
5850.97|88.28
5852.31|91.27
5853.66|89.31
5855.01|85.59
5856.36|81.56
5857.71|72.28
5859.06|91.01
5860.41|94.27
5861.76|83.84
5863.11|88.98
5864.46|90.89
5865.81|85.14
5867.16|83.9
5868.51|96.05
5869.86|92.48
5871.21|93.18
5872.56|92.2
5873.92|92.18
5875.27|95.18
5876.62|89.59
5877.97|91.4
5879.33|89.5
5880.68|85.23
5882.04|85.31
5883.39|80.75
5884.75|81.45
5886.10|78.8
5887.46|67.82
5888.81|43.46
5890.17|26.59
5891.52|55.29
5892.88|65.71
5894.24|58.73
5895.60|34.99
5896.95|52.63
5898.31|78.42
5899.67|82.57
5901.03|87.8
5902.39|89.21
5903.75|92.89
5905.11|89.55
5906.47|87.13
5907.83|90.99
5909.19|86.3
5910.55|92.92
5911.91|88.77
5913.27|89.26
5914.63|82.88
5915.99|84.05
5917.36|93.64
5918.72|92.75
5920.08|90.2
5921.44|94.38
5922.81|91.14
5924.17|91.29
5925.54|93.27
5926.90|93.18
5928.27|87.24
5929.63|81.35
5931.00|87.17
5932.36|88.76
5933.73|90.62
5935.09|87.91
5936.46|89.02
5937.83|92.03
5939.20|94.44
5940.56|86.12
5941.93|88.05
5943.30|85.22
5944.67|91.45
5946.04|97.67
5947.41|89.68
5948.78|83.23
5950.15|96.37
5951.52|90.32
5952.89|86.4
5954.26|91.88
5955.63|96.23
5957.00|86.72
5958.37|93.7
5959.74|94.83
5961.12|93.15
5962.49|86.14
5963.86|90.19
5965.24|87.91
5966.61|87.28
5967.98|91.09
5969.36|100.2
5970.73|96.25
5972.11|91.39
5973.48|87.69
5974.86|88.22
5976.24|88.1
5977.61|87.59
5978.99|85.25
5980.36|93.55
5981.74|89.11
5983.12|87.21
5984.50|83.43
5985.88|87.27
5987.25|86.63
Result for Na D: 5.72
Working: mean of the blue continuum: 90.4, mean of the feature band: 74.3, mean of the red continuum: 89.7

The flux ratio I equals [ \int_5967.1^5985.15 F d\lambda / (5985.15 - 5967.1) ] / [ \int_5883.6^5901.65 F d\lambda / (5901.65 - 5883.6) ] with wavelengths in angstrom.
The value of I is 1.4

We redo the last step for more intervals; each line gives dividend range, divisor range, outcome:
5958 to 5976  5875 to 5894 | 1.25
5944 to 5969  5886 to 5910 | 1.29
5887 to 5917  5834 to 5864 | 0.83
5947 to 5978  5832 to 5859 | 1.01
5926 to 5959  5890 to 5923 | 1.13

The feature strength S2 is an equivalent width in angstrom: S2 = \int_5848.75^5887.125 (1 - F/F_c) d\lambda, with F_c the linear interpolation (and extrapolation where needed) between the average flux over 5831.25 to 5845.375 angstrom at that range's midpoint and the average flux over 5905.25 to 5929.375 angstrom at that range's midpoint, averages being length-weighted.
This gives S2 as 1.5 angstrom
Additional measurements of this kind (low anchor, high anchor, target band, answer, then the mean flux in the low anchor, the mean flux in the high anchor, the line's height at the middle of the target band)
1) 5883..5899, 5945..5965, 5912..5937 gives -4.3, 60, 91.1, 76.3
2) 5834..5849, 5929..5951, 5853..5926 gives 6.5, 92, 89.3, 90.7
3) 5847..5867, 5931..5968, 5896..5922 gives 0.9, 87.5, 90.2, 89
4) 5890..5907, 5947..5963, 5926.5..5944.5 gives -1.0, 70.5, 90.8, 83.8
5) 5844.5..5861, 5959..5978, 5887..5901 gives 4.9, 88.3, 90.8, 89.2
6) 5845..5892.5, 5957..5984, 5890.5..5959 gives 1.4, 83.5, 90.3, 87.3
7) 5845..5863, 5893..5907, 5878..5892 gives 1.5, 87.9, 74.9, 79.1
